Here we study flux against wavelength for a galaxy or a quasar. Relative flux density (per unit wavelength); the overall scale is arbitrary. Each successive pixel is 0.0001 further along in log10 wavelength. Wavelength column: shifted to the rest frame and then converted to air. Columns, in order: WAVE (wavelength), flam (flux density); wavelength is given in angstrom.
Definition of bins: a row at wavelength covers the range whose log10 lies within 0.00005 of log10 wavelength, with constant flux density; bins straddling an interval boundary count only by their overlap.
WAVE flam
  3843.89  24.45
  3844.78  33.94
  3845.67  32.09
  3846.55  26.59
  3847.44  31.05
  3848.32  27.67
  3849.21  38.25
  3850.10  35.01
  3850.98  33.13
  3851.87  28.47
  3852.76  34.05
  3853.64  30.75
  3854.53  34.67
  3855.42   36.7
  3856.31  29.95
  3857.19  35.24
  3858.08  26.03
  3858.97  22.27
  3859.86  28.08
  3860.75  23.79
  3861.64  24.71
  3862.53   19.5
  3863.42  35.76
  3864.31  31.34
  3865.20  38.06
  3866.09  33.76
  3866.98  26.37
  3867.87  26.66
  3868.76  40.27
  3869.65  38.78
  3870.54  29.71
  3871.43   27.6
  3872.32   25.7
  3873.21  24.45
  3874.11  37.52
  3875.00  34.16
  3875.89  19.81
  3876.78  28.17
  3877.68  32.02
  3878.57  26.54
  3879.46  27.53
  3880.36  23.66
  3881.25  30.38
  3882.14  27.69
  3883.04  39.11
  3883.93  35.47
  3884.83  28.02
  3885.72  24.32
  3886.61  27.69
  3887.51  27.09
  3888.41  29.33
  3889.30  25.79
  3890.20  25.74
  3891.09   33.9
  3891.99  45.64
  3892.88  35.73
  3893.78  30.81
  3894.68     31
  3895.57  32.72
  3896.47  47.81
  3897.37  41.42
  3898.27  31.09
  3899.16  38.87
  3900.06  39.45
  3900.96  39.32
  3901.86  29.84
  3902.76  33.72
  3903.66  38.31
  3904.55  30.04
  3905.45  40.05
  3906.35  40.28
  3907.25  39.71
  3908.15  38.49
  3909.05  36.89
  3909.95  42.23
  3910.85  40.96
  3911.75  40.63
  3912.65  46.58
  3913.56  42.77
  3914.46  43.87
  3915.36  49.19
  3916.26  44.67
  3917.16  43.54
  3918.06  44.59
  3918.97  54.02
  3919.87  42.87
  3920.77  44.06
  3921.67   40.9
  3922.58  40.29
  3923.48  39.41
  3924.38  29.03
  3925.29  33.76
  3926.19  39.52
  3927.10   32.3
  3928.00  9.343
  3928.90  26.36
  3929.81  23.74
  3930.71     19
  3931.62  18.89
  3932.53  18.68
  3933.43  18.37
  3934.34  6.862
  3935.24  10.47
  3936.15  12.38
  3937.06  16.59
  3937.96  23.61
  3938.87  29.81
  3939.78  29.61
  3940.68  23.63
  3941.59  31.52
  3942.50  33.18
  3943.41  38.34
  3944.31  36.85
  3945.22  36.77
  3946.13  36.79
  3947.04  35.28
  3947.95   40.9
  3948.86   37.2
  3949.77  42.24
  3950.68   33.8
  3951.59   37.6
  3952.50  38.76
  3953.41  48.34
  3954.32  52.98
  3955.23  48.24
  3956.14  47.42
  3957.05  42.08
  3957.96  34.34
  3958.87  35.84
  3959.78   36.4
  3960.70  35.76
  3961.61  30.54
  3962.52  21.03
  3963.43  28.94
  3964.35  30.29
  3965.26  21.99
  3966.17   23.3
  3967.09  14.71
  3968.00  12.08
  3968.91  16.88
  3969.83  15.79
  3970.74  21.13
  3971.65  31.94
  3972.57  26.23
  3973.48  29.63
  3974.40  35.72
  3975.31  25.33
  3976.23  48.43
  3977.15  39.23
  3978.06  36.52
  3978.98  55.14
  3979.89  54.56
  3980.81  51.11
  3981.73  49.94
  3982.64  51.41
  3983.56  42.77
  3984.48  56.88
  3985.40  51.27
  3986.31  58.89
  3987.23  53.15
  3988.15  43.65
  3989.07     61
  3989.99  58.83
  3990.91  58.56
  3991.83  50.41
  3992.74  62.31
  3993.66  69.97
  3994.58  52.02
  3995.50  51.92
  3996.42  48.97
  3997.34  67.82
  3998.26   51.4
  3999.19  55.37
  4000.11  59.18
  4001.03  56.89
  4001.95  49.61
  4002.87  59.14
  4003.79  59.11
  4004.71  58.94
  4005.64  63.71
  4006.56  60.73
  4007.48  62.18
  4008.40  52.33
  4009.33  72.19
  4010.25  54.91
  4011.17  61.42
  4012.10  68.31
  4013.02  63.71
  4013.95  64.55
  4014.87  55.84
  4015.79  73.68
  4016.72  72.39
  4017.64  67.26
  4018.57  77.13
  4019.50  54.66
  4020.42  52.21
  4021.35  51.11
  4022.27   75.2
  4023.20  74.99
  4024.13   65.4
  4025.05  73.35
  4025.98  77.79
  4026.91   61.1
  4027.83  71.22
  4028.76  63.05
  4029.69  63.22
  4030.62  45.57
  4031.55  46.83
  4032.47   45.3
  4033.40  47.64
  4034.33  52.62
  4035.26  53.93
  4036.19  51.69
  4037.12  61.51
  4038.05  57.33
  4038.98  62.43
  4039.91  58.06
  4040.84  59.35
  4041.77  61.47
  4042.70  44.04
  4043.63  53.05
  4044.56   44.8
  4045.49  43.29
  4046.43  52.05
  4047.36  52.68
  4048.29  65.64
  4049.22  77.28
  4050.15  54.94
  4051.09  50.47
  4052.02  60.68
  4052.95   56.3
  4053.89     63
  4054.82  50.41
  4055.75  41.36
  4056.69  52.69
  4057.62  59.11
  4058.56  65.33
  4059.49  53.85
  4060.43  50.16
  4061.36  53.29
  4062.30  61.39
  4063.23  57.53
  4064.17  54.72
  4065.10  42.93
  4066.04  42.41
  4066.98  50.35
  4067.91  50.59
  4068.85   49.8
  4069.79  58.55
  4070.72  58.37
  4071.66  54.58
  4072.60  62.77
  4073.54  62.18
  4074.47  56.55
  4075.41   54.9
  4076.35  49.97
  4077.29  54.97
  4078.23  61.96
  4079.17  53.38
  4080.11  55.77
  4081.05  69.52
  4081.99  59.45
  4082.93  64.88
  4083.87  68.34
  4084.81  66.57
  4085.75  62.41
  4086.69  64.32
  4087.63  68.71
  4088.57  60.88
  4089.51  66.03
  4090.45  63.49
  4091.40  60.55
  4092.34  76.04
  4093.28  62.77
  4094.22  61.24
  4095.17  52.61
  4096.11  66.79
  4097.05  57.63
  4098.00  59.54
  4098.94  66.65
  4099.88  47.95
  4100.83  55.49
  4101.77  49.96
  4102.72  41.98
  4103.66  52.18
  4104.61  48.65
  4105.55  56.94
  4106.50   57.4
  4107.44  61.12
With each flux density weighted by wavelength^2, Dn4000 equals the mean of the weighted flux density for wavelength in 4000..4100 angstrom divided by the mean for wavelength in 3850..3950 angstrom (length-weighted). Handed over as 1.96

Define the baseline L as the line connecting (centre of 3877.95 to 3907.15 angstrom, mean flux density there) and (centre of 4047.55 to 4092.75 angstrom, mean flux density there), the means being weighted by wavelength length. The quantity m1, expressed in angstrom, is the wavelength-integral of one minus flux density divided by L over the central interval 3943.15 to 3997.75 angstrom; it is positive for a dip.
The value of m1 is 4.3 angstrom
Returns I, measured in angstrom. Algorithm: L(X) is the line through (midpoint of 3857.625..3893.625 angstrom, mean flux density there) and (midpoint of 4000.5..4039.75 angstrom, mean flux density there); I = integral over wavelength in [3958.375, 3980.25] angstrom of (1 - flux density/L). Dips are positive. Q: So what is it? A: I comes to 8.70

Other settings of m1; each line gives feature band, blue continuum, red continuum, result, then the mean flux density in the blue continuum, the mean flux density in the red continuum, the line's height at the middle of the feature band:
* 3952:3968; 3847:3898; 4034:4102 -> 3.2 angstrom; 31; 57.4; 42.8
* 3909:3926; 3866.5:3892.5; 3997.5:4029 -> -1.3 angstrom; 30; 63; 39.4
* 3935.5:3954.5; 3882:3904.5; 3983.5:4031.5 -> 5.1 angstrom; 33.6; 60.4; 45.7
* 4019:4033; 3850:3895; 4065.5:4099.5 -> -2.6 angstrom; 30.3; 59.8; 51.9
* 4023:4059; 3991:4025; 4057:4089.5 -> 1.3 angstrom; 61.2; 57.8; 59.5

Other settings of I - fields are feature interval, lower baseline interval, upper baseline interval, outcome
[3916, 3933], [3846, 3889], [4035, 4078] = 1.6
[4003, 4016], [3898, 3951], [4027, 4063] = -3.4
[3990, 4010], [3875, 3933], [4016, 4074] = -3.3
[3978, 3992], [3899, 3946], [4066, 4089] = -2.8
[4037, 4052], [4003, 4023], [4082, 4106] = 1.4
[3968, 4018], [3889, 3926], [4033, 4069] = -3.6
